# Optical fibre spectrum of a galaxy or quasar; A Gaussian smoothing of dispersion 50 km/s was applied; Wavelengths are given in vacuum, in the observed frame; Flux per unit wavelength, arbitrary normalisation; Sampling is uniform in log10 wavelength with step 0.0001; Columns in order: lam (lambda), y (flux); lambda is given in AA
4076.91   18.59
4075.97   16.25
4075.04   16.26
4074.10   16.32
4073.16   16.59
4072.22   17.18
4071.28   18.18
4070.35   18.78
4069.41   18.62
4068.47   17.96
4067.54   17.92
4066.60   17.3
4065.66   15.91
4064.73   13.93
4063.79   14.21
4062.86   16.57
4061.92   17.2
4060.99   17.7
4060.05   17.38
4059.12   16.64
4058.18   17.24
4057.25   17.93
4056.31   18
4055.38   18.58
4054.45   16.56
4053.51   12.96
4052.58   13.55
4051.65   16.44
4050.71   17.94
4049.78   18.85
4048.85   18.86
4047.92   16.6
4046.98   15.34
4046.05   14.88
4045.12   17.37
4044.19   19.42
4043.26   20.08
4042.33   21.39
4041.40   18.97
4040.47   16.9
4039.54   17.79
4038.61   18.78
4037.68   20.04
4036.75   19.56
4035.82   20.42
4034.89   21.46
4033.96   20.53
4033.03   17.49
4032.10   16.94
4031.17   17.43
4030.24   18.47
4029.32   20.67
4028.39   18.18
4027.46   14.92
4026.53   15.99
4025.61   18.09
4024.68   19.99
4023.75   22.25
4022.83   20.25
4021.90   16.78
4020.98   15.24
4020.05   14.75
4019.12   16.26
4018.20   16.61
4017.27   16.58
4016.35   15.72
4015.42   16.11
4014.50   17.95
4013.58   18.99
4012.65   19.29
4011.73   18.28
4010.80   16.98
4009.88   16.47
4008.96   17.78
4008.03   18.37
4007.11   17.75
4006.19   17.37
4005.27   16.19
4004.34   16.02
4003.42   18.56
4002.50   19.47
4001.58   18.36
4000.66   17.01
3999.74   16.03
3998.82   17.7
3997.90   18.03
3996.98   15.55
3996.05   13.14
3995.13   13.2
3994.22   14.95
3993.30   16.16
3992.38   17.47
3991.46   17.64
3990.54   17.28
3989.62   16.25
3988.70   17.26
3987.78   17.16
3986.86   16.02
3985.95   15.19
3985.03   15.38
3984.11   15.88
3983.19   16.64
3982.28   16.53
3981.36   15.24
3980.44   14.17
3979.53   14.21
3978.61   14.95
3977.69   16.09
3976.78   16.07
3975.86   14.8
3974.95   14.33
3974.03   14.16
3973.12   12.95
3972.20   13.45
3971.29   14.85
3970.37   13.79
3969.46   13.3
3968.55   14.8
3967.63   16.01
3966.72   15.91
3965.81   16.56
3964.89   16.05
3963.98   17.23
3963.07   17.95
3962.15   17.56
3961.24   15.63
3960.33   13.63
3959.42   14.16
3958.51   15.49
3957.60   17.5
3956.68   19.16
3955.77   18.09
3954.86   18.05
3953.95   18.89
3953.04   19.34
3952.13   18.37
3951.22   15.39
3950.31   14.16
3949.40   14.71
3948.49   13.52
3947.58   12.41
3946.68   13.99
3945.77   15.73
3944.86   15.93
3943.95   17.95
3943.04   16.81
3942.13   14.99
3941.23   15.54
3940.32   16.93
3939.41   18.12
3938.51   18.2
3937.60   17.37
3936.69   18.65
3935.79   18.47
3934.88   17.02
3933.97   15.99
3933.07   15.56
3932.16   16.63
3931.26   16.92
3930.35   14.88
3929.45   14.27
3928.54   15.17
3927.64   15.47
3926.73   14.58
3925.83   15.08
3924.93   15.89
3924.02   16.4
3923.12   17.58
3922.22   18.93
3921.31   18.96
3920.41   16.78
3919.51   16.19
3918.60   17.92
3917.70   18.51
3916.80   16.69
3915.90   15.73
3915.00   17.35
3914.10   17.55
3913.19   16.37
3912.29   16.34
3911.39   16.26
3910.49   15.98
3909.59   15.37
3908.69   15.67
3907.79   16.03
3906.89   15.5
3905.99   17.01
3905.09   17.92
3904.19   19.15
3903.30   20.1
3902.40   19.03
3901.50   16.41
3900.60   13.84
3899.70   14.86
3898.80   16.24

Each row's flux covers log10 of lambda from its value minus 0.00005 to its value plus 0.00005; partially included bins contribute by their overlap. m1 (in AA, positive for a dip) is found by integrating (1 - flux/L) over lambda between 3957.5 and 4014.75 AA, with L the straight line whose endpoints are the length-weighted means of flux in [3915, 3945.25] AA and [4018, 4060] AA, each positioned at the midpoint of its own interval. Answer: 3.7 AA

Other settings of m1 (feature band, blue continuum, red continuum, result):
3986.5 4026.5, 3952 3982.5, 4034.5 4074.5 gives -1.3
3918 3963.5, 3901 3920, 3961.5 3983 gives -0.9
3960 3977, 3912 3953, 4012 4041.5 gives 1.8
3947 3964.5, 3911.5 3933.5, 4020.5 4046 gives 0.8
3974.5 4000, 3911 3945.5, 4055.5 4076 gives 1.5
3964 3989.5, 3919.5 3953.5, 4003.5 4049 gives 2.6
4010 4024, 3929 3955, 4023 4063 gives 0.2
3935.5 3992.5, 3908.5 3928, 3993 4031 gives 3.1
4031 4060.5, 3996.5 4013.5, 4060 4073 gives -1.2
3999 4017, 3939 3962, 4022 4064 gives -0.2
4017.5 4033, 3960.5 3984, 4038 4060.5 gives -0.8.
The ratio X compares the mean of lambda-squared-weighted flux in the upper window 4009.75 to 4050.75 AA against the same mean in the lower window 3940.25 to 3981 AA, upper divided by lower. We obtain 1.2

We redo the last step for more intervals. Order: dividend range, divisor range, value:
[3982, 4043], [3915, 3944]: 1.09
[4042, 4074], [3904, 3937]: 1.11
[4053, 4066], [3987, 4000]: 1.05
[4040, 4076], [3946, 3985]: 1.15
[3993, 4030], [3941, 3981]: 1.13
